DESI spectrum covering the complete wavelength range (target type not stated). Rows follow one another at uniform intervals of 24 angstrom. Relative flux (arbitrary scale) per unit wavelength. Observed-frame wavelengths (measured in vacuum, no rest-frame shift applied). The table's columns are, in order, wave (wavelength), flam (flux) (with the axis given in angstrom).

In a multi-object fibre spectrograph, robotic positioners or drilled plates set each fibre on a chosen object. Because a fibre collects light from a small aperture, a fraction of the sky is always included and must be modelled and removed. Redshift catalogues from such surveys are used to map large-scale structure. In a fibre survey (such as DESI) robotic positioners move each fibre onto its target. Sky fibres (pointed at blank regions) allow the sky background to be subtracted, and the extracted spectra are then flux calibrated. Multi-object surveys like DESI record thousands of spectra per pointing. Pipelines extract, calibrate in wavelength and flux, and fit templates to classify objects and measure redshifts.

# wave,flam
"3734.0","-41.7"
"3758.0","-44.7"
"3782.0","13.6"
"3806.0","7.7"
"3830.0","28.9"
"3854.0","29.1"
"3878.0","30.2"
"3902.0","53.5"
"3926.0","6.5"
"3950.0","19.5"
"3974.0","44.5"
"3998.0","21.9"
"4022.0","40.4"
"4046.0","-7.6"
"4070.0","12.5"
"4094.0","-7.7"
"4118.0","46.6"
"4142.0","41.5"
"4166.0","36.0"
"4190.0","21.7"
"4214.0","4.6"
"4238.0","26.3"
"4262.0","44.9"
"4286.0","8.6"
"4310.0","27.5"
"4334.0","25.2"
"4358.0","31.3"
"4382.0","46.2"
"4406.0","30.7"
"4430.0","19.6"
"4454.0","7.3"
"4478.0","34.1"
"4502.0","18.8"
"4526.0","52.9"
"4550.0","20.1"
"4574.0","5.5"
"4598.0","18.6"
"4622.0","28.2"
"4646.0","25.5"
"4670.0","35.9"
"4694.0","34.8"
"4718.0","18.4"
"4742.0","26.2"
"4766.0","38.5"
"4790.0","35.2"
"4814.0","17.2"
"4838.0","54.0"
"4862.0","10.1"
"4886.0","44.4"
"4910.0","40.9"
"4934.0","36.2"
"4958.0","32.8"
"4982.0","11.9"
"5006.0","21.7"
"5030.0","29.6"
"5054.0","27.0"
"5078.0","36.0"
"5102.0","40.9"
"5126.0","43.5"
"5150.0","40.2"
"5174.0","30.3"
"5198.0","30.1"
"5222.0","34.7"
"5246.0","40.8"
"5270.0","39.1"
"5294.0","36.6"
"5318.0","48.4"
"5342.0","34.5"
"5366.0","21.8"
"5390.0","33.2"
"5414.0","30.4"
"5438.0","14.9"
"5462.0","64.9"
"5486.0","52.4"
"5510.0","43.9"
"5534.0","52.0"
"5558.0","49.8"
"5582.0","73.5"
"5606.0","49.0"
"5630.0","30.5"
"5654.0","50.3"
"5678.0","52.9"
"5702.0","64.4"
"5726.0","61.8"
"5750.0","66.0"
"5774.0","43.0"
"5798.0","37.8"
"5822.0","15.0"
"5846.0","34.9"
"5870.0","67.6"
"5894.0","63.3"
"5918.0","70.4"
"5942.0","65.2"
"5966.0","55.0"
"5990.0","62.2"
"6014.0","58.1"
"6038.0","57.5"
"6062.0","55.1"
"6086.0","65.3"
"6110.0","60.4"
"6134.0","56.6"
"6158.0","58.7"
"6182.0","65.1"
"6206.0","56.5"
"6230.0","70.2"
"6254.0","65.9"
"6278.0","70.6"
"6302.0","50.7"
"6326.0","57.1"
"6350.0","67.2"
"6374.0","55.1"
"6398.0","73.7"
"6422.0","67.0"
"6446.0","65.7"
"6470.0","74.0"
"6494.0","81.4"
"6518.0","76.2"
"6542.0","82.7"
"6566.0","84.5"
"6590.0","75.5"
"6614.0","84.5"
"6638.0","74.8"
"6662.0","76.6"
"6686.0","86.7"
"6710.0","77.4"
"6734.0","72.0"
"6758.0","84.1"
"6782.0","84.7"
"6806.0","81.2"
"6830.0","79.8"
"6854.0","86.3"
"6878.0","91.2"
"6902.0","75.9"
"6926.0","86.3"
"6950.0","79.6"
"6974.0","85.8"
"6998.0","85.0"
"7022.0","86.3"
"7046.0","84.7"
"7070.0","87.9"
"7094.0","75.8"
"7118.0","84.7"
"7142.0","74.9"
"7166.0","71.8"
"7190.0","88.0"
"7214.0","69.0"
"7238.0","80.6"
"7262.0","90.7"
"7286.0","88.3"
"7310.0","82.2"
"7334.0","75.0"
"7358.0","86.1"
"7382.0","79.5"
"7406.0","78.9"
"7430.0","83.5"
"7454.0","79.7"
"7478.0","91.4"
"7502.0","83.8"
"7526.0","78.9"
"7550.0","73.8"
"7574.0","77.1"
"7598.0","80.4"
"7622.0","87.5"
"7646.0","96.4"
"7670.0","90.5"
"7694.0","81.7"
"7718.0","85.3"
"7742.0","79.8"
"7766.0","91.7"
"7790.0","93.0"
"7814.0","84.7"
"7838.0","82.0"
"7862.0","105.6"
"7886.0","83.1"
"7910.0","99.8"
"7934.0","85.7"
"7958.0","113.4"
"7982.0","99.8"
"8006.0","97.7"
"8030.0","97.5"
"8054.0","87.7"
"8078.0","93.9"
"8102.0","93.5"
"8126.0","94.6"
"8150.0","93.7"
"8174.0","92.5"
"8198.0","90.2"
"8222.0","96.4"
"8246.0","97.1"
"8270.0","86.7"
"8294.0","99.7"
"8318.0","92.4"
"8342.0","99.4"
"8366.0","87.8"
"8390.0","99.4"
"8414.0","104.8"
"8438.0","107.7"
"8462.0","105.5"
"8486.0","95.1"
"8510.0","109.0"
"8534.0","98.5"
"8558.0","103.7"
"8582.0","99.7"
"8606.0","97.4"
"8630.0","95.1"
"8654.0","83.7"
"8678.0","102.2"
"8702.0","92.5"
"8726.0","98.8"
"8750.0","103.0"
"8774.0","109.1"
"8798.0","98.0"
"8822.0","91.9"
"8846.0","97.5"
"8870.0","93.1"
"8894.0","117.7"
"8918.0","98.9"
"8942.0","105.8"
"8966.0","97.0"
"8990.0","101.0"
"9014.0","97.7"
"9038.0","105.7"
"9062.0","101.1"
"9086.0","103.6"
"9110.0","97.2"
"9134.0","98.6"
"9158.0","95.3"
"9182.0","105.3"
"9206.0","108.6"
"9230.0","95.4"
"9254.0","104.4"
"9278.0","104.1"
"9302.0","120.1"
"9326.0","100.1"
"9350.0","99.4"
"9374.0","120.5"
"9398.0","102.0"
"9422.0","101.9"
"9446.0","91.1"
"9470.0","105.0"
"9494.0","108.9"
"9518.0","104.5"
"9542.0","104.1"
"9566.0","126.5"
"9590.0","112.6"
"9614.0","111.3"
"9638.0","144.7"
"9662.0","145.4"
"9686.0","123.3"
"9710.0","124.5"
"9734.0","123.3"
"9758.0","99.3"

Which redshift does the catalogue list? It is 0.467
